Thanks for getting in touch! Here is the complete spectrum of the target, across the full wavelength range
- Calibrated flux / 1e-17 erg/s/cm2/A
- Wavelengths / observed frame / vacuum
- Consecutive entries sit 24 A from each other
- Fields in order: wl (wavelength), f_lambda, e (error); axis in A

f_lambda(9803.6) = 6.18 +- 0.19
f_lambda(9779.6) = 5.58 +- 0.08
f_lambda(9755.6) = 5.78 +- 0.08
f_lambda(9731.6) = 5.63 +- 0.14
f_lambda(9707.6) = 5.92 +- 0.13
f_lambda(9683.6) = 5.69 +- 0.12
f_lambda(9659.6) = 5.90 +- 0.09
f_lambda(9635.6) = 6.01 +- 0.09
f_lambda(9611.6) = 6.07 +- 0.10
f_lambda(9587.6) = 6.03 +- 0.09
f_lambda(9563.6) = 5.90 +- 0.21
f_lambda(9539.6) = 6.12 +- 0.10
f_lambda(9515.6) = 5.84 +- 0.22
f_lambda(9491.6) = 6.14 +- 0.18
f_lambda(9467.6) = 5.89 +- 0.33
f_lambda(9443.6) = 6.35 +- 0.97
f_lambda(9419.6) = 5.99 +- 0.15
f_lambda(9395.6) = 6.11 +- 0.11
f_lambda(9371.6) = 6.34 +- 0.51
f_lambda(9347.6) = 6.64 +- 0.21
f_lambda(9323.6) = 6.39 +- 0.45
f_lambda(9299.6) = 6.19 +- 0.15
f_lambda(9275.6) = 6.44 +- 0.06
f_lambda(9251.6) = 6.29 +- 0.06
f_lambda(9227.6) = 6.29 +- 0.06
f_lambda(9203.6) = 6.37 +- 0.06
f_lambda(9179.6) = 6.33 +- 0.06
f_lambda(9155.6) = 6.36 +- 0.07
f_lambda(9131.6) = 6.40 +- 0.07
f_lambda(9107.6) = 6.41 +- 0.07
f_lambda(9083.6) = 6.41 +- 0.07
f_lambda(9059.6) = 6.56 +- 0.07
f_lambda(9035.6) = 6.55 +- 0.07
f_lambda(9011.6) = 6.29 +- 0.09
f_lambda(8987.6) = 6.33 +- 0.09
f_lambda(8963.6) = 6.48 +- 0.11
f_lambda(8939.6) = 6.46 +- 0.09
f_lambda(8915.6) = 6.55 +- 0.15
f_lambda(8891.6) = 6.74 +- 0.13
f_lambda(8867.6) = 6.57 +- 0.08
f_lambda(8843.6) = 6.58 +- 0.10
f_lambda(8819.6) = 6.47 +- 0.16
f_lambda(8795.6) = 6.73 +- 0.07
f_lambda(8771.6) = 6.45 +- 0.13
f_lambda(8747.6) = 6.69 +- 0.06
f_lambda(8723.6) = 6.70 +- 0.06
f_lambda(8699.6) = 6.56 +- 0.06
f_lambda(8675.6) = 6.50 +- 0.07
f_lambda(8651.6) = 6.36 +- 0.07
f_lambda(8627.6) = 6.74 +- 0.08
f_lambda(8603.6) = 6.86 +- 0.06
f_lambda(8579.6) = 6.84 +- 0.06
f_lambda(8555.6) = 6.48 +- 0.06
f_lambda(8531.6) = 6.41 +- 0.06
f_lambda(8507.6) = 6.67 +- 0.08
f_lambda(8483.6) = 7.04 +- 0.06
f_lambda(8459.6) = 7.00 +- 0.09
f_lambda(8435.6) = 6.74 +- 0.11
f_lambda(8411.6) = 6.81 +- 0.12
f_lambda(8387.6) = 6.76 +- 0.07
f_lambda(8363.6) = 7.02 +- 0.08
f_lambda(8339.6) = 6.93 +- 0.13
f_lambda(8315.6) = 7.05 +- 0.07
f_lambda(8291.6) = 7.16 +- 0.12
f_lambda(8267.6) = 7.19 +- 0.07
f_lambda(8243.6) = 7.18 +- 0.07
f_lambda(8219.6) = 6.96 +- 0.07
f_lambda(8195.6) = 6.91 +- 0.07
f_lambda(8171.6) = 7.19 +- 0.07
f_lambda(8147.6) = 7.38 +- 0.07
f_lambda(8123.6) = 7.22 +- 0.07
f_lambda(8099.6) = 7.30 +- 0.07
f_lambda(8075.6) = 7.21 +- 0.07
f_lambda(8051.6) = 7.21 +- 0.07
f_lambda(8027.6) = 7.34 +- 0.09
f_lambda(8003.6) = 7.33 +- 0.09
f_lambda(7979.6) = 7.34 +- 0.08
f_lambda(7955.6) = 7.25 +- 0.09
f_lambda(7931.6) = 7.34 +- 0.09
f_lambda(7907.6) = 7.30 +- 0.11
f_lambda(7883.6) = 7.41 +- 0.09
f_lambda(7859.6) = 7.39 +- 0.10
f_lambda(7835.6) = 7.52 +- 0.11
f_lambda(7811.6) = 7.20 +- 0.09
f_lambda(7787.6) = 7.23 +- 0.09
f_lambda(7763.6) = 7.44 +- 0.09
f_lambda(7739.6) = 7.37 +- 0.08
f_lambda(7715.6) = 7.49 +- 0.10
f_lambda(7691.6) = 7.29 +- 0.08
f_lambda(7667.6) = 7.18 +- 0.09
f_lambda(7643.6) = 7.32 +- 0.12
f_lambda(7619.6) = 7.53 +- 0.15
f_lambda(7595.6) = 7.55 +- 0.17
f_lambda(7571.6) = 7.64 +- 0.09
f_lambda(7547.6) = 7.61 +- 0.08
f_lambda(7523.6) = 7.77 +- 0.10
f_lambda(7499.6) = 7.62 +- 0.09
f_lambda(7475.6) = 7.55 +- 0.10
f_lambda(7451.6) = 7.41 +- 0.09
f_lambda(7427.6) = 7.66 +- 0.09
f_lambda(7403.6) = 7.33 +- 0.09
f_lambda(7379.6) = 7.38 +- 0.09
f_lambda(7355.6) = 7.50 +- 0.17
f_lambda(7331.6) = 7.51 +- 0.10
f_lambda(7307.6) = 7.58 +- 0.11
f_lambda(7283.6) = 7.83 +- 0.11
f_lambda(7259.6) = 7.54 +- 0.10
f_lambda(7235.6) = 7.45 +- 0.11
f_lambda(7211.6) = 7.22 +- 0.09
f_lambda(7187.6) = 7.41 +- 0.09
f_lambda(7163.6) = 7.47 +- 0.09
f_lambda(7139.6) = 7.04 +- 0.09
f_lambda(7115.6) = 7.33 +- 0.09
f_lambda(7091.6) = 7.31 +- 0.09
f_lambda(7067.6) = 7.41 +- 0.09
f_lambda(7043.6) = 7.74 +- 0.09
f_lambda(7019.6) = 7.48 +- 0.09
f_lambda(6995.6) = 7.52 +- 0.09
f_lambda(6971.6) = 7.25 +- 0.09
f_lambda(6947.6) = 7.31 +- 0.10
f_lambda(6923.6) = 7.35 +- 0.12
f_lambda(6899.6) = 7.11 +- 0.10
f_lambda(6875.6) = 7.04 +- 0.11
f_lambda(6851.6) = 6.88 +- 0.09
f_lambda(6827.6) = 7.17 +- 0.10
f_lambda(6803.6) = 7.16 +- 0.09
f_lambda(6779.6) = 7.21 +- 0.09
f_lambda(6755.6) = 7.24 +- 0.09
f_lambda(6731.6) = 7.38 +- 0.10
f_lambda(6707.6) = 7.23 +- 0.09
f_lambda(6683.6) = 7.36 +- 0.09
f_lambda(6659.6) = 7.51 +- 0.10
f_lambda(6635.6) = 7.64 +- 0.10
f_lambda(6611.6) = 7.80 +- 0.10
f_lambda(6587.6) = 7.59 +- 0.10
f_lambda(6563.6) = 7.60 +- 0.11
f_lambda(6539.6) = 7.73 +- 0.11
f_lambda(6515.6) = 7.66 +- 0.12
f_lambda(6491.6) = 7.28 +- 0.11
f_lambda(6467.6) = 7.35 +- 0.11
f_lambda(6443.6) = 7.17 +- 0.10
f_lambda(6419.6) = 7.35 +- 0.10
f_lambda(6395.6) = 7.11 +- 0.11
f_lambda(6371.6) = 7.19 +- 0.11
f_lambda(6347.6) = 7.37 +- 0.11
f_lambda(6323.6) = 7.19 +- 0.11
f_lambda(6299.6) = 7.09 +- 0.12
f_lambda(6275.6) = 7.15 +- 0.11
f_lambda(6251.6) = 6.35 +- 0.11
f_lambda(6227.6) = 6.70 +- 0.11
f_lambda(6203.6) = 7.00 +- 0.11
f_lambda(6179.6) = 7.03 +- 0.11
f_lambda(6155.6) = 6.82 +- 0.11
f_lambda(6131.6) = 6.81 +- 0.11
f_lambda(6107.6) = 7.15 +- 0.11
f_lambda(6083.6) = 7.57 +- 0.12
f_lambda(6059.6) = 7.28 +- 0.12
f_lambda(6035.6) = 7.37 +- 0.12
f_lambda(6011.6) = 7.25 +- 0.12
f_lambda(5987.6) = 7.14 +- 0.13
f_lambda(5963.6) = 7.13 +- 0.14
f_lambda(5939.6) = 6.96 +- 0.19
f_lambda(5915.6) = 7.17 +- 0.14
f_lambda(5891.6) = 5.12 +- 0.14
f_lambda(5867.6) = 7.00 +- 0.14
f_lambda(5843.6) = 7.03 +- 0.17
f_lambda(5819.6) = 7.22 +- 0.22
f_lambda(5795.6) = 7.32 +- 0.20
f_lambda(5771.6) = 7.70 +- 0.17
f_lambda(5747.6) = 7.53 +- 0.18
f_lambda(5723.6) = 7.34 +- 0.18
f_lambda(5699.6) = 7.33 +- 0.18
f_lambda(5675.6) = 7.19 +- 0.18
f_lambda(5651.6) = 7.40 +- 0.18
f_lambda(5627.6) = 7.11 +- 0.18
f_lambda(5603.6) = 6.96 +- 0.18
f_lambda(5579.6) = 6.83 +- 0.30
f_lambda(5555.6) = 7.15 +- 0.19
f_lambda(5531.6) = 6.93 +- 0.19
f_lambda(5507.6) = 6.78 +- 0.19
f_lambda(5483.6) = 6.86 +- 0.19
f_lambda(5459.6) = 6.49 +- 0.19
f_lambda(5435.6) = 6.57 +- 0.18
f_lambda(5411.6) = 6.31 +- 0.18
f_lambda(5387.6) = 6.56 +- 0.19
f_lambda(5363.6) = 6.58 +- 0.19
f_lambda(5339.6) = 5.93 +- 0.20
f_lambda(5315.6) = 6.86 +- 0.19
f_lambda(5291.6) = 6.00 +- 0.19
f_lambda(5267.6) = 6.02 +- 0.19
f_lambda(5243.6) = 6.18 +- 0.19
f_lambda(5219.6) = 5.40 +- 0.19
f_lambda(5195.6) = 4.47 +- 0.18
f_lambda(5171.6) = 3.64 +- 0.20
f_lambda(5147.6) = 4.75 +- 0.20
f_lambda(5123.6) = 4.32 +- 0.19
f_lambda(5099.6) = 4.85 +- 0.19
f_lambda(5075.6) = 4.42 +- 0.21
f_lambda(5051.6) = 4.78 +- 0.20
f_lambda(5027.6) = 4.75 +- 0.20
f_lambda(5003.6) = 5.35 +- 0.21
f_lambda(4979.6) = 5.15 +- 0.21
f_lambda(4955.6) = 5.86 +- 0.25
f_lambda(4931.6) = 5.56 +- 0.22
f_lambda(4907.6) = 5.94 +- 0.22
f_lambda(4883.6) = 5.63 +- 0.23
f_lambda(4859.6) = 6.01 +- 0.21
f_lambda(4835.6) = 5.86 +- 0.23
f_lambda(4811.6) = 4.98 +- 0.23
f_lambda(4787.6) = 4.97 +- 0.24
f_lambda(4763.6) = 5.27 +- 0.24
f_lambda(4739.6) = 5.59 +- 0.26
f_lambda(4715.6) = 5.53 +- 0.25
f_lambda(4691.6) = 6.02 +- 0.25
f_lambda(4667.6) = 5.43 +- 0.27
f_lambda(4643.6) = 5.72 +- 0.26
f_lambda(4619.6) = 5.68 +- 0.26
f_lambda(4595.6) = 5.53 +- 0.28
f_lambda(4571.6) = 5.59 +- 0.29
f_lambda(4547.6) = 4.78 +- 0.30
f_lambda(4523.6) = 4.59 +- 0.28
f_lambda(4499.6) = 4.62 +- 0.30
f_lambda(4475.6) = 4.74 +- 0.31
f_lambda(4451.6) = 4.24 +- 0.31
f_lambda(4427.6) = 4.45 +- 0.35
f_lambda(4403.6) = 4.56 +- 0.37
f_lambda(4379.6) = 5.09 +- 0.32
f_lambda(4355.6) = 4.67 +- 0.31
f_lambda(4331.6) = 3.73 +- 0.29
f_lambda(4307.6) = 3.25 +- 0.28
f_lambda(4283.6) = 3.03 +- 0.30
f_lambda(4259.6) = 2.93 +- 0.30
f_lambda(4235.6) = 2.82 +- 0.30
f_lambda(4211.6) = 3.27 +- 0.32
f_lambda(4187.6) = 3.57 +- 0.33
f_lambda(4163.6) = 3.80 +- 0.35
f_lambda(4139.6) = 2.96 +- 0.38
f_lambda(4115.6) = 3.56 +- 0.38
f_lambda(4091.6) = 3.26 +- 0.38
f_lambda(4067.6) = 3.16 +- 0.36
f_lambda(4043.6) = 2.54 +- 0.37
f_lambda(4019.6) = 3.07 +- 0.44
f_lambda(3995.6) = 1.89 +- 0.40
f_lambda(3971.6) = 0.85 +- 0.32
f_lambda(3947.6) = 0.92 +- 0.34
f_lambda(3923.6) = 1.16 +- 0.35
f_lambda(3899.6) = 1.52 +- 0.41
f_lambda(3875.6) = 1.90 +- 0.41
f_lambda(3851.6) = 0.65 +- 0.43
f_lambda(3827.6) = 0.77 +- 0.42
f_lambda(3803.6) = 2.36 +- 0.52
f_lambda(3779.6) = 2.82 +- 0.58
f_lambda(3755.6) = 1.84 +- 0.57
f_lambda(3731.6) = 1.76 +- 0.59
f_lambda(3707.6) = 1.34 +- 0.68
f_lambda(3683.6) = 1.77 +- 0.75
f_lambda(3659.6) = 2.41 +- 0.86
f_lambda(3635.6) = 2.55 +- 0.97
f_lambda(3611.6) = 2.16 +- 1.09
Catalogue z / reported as 0.00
